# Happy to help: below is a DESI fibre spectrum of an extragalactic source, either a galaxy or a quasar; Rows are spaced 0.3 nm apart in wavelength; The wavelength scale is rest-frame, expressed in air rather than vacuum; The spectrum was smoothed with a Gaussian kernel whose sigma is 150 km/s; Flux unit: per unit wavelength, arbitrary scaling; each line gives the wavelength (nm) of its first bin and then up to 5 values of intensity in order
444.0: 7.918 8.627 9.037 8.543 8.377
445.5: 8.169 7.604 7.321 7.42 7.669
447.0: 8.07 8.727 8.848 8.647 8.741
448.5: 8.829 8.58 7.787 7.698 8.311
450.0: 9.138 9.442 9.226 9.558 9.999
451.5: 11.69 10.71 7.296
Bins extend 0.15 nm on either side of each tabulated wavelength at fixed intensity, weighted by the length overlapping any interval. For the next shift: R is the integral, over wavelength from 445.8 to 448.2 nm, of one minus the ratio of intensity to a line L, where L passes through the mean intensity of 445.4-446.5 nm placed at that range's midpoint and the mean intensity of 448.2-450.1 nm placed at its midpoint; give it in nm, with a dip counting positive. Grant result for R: -0.07 nm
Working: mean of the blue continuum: 7.61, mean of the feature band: 8.11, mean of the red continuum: 8.4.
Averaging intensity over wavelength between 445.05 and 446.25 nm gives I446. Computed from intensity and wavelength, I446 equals 7.87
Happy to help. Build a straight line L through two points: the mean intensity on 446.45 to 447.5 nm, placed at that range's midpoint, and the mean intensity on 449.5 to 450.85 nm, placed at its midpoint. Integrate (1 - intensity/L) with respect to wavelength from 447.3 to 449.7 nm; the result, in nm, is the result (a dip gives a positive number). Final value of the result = 0.02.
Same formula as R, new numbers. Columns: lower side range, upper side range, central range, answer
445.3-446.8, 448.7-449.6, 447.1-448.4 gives -0.144 nm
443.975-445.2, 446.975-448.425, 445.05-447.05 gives 0.192 nm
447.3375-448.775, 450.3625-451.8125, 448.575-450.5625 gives 0.190 nm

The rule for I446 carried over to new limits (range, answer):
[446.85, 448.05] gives 8.57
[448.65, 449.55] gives 8.02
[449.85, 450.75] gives 9.27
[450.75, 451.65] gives 10.4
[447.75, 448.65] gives 8.74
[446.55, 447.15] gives 7.87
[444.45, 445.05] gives 8.79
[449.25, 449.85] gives 8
